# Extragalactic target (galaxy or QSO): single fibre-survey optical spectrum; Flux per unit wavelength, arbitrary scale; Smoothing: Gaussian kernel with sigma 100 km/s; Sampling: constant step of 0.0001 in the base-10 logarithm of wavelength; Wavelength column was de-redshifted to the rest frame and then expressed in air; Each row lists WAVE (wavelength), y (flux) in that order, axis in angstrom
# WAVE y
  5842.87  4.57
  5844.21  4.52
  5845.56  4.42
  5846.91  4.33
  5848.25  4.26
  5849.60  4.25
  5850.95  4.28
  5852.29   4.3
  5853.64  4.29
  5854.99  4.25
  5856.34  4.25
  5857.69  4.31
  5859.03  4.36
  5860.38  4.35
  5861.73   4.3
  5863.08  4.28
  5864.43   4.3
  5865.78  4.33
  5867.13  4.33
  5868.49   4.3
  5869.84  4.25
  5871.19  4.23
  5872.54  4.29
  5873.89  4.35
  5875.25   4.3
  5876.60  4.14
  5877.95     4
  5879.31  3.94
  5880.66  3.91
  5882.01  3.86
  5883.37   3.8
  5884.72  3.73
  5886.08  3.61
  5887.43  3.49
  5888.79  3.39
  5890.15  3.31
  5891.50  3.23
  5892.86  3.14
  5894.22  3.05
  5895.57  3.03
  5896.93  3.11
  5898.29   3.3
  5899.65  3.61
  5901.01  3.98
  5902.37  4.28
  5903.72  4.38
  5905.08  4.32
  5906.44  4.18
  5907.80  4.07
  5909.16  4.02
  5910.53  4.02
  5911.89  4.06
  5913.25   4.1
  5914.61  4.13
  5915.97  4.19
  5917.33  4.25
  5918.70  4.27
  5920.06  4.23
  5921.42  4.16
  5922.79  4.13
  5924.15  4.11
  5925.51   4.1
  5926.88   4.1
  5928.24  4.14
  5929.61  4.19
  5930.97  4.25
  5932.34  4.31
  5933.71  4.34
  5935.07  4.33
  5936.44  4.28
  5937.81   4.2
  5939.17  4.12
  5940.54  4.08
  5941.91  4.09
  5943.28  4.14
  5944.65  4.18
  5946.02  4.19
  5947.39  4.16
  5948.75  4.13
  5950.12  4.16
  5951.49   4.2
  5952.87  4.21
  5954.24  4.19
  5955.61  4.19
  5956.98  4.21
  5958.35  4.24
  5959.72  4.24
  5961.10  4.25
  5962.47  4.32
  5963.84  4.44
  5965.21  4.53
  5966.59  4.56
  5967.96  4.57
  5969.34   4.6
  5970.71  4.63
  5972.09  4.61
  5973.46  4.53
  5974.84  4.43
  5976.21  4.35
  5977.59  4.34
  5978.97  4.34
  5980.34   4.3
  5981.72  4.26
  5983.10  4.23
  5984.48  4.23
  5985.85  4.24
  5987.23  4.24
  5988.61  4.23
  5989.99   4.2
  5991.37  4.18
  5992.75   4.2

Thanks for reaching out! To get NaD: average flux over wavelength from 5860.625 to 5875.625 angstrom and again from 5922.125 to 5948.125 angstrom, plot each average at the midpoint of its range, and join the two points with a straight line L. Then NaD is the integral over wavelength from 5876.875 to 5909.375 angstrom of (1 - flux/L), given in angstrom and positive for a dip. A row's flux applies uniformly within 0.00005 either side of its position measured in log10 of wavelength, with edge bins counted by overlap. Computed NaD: 4.2 angstrom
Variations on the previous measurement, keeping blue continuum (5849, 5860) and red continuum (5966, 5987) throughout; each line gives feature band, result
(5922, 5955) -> 1.5 angstrom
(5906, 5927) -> 1.1 angstrom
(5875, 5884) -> 0.7 angstrom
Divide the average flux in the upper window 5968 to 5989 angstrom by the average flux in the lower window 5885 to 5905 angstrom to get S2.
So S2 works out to 1.24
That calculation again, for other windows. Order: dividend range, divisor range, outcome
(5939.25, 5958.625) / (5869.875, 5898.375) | 1.13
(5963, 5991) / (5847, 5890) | 1.06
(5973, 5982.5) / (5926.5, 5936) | 1.03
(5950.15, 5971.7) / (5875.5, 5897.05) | 1.22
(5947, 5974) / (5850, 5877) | 1.01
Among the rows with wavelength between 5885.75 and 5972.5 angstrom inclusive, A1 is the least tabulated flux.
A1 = 3.03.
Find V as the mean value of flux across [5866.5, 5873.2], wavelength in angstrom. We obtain 4.28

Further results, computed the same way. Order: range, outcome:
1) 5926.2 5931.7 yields 4.17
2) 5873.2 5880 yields 4.14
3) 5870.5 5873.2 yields 4.27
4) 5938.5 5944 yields 4.1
